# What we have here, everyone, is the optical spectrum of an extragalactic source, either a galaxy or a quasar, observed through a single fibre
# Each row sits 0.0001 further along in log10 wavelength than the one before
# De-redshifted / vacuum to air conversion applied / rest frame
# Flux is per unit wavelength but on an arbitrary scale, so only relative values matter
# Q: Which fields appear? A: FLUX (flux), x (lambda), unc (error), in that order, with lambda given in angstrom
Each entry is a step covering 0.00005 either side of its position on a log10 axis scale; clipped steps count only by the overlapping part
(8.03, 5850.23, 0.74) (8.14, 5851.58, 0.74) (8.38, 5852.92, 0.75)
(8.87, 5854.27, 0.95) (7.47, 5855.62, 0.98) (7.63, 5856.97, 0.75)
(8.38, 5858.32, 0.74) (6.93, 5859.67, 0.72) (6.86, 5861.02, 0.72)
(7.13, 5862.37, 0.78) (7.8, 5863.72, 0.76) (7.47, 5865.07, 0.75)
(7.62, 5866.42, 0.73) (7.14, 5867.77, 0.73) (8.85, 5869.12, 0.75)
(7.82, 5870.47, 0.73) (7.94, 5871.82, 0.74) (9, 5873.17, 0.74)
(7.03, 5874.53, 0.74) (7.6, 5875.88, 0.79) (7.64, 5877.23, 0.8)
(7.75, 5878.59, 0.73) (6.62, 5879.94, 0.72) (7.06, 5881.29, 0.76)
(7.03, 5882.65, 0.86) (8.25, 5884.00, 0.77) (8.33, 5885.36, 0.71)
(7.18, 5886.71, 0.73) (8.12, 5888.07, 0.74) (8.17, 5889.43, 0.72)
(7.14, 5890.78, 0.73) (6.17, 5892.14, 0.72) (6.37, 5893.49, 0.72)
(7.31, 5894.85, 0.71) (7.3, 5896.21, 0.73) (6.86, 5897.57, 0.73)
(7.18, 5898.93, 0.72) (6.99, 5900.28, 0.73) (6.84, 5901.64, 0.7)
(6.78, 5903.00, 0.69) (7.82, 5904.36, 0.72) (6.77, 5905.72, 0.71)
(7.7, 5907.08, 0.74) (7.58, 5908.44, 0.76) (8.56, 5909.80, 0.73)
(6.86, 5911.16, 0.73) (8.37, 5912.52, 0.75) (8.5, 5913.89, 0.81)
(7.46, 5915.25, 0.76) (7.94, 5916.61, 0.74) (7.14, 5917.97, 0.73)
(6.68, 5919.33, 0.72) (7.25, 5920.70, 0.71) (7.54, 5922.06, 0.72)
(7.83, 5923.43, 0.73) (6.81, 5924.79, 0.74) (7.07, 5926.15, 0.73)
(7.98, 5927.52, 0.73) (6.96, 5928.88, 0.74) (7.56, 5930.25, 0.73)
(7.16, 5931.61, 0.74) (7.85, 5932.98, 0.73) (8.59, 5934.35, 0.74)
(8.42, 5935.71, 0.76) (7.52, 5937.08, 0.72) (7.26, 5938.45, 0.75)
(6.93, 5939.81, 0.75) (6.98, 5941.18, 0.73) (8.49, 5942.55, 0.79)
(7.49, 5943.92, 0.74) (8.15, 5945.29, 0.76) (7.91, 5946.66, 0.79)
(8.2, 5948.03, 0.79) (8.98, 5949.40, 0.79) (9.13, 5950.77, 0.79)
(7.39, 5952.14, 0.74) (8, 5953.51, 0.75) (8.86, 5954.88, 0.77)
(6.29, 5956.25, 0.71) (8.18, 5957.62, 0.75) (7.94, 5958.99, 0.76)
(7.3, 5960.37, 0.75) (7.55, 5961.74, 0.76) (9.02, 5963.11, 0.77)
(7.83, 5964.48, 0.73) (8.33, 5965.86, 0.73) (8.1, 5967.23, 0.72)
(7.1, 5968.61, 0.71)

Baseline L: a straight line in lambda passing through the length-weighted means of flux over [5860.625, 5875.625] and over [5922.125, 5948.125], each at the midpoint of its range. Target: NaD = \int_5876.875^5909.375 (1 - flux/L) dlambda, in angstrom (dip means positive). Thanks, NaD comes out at 1.6 angstrom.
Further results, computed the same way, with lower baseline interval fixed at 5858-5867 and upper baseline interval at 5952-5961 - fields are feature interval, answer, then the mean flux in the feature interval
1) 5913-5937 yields 0.1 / 7.58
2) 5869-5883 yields -0.3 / 7.63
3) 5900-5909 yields 0.4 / 7.21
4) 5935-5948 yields -0.1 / 7.71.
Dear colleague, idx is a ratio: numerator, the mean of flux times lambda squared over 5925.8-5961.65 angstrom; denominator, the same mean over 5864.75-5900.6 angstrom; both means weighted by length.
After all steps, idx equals 1.06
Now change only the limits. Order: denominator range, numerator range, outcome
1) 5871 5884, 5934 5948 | 1.05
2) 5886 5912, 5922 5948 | 1.06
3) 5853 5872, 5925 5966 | 1.04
